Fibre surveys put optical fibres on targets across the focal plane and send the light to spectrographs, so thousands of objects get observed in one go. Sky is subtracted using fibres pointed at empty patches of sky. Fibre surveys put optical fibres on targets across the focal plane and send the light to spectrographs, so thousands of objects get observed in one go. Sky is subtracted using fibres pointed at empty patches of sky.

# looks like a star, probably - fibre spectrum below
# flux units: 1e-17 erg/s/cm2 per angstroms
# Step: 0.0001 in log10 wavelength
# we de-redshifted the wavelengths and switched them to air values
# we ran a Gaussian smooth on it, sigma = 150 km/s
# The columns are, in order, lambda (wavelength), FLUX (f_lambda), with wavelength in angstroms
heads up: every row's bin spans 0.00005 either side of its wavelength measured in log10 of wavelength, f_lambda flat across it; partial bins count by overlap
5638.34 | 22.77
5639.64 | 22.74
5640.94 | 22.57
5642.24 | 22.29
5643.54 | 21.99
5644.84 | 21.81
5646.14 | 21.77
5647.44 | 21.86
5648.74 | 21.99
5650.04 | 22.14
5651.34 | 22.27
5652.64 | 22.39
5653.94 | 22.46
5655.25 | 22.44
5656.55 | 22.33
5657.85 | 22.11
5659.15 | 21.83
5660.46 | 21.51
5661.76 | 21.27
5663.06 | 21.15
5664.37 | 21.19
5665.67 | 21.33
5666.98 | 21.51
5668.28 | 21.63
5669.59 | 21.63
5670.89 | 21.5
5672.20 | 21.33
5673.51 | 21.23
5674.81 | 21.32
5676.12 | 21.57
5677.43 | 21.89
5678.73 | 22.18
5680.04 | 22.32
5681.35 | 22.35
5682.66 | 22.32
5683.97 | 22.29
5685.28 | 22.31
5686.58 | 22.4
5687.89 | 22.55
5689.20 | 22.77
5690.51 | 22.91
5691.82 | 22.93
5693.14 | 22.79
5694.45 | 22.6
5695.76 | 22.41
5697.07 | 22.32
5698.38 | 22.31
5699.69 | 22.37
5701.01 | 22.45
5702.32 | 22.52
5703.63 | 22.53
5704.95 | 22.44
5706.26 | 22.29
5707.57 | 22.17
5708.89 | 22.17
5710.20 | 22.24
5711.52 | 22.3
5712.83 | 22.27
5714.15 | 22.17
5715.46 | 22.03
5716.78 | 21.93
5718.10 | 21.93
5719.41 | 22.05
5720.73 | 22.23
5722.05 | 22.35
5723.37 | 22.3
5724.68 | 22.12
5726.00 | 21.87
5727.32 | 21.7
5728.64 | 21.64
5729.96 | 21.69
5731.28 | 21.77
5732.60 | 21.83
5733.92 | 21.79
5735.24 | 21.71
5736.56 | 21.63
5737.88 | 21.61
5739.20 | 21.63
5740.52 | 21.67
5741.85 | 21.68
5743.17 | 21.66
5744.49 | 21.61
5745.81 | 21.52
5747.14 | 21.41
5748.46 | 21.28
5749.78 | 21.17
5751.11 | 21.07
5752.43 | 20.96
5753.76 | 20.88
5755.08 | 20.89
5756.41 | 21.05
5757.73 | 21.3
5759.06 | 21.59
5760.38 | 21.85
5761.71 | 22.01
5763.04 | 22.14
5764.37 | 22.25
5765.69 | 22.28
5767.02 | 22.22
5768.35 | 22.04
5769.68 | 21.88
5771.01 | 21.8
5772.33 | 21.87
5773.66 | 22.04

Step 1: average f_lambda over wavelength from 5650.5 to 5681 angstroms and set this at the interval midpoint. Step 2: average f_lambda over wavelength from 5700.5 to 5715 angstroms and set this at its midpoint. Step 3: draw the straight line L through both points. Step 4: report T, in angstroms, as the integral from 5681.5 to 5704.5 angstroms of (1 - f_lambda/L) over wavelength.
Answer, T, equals -0.40 angstroms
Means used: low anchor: 21.8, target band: 22.5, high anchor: 22.3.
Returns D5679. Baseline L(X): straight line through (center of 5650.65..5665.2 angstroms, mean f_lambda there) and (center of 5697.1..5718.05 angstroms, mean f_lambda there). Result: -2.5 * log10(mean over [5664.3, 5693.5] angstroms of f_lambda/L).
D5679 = 0.00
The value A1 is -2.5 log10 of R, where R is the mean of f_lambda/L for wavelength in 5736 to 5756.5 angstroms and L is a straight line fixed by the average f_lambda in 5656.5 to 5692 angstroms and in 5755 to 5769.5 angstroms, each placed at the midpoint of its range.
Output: 0.02 mag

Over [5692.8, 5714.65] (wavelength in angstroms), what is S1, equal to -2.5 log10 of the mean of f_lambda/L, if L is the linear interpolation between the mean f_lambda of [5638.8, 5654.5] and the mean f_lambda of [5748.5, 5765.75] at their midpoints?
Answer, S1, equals -0.027 mag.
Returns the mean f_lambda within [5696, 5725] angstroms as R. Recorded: 22.3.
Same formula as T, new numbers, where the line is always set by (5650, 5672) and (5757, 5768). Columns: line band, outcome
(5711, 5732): -0.1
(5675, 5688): -0.2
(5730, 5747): 0.2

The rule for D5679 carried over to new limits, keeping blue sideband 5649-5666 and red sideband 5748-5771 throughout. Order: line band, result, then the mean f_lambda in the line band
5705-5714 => -0.03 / 22.3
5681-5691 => -0.03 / 22.5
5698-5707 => -0.03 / 22.4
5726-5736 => 0.00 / 21.7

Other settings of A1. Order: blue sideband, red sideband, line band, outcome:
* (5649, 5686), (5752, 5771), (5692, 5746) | -0.02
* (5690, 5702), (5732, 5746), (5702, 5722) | 0.00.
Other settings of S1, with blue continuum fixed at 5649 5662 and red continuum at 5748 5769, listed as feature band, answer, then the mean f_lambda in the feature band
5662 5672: 0.03 mag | 21.4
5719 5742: -0.01 mag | 21.8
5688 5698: -0.04 mag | 22.7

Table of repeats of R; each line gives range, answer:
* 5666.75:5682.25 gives 21.7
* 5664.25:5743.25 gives 22.1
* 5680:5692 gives 22.5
